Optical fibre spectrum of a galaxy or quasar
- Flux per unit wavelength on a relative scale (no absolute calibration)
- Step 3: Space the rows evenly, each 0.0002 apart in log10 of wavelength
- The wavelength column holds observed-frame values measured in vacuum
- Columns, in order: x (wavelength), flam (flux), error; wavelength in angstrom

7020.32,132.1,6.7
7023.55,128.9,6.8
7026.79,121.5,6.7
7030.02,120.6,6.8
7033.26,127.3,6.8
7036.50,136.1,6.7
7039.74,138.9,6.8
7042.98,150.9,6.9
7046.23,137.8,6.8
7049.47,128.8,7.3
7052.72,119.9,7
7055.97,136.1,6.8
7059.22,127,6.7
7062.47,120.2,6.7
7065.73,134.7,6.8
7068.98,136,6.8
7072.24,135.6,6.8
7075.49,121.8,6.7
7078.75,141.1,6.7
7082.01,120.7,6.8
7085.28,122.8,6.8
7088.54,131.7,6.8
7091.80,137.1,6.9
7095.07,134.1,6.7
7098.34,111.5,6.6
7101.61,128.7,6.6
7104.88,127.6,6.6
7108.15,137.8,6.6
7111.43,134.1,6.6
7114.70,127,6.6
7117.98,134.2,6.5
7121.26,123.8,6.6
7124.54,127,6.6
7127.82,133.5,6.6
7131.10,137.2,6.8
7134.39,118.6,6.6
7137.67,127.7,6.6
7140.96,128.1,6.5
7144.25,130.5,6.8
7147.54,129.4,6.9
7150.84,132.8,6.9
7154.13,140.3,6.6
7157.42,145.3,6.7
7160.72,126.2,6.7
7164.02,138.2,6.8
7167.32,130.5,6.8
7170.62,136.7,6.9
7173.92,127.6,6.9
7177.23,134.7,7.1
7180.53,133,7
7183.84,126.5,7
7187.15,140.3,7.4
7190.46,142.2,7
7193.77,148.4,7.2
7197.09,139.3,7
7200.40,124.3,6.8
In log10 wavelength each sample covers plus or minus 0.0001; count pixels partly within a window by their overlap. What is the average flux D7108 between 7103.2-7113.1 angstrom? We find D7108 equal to 133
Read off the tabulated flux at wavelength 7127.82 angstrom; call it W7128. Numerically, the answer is 133.5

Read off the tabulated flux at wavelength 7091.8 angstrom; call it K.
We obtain 137.1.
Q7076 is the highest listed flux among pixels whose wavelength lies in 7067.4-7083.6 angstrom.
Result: 141.1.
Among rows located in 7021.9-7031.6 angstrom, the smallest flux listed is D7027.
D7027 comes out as 120.6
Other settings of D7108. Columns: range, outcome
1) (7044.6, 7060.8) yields 130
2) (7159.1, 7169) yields 132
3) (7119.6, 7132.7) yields 130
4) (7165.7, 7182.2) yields 133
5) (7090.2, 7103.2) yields 128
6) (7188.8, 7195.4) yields 145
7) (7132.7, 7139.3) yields 123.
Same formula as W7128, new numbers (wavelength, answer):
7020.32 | 132.1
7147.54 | 129.4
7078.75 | 141.1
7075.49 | 121.8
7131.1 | 137.2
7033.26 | 127.3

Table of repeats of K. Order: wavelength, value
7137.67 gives 127.7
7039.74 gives 138.9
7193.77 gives 148.4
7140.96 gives 128.1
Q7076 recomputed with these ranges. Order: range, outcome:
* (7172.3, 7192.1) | 142.2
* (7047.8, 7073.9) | 136.1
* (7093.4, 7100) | 134.1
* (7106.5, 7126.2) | 137.8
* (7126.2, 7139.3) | 137.2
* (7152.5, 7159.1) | 145.3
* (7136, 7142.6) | 128.1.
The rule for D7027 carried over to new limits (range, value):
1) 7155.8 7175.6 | 126.2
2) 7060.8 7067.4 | 120.2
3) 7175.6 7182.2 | 133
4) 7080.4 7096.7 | 120.7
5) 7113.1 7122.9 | 123.8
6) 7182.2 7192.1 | 126.5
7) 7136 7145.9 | 127.7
